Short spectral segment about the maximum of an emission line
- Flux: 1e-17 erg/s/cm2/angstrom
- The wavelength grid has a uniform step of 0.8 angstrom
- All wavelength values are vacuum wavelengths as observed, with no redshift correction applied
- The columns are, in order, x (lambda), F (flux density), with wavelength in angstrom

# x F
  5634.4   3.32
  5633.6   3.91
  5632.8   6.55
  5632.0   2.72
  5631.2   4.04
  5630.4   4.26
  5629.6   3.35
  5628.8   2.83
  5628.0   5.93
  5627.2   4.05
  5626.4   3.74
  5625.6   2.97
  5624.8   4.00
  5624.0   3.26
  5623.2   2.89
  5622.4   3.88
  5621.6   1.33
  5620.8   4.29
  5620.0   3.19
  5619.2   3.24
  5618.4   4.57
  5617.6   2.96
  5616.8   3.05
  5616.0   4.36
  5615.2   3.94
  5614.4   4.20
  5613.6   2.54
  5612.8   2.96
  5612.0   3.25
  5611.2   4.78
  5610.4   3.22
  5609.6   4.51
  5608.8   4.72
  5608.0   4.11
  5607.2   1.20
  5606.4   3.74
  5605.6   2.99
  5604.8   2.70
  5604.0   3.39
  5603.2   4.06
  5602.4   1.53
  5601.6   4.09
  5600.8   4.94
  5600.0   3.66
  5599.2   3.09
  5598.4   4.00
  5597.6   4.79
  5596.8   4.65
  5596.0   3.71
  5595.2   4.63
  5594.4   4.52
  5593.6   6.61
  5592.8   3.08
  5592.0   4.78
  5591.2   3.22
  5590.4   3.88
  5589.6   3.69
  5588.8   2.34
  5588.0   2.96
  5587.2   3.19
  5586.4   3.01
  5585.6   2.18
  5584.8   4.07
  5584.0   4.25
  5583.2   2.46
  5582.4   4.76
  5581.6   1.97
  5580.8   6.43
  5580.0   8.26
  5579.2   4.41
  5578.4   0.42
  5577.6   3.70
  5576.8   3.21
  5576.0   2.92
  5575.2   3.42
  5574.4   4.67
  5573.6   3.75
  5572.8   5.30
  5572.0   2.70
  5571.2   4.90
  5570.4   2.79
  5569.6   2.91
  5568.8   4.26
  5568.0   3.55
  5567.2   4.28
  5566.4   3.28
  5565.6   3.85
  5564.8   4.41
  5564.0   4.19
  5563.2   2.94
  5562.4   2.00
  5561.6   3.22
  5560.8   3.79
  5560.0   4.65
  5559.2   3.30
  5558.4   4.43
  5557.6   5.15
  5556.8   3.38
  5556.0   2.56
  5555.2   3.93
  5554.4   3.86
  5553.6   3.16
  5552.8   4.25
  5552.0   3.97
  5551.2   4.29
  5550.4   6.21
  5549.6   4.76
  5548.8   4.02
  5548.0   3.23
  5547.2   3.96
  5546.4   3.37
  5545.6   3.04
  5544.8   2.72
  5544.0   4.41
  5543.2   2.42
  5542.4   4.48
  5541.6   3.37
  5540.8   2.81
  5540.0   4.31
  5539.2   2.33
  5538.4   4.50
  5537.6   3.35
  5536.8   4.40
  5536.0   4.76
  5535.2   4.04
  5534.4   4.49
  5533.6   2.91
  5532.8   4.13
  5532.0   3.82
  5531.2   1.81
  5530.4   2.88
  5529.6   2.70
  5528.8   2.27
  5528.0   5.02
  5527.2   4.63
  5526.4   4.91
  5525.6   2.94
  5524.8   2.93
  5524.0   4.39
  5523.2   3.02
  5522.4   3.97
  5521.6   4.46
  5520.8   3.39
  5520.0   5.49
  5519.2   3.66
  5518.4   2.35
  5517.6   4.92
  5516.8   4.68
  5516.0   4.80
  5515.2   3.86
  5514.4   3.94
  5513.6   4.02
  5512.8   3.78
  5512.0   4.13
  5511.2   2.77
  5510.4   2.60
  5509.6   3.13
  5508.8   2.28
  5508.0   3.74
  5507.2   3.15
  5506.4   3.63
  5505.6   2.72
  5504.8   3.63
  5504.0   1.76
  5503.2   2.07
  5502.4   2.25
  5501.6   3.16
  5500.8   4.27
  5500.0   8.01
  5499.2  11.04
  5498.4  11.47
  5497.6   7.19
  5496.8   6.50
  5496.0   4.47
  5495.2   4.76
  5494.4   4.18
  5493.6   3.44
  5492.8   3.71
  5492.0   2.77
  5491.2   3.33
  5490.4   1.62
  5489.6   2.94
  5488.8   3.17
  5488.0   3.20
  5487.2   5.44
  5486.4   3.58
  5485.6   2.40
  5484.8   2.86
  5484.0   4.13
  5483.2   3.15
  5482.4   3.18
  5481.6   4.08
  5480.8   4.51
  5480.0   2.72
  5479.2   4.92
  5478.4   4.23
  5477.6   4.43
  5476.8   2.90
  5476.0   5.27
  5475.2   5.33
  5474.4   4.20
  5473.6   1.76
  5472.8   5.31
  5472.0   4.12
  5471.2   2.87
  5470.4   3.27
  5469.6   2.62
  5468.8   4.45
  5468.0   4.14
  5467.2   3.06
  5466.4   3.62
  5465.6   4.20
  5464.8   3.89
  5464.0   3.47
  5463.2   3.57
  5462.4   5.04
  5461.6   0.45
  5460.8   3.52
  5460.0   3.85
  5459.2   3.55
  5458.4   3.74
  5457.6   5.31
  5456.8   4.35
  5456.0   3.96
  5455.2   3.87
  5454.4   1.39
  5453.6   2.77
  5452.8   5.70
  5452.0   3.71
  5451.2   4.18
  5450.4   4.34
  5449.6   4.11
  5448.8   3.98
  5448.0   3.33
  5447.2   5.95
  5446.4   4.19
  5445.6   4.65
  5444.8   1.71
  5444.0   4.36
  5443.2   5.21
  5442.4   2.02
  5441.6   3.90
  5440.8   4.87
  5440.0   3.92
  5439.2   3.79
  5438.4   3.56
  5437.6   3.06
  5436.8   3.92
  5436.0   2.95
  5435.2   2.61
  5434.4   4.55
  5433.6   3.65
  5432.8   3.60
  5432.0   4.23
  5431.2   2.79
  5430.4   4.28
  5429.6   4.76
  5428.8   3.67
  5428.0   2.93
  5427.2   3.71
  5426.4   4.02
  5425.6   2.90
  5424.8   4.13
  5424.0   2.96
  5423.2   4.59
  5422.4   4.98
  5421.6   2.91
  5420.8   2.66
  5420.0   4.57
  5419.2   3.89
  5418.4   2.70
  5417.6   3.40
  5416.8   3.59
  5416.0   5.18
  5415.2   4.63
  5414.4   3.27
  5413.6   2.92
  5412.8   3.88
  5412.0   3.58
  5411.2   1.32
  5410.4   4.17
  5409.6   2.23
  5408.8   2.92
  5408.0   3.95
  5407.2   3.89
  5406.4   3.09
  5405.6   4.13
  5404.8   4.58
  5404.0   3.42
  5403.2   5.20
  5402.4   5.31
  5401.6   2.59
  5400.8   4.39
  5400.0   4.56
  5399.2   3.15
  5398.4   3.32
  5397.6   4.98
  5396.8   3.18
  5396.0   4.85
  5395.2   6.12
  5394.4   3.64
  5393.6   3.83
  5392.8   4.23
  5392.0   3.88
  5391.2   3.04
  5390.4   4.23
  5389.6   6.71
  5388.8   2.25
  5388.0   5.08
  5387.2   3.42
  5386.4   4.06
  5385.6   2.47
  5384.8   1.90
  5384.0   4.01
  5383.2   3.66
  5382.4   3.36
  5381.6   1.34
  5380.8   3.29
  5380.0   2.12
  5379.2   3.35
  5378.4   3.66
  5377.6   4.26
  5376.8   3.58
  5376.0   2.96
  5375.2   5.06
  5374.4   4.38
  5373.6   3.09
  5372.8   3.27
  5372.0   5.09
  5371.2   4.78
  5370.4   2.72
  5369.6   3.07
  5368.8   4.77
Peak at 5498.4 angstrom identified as H-beta 4861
